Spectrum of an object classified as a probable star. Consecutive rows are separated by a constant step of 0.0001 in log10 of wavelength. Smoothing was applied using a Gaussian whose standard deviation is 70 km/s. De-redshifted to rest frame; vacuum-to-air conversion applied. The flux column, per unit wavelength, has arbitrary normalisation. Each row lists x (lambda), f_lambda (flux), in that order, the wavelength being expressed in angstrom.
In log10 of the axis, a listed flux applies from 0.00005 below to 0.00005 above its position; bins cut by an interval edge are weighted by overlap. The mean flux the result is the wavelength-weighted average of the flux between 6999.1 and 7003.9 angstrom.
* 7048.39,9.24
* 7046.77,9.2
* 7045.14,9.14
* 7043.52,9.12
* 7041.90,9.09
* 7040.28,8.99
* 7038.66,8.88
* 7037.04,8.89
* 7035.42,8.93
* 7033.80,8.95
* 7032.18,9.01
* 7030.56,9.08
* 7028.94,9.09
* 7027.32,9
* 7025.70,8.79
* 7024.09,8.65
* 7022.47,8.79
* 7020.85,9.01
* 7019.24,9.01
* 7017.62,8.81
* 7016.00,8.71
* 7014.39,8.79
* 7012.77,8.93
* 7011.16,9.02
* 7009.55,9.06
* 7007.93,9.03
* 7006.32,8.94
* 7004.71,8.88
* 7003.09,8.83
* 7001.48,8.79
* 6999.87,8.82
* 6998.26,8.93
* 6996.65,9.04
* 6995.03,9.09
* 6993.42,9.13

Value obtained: 8.81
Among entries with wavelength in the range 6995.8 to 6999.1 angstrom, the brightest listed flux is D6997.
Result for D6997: 9.04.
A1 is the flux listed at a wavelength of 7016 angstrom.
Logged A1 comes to 8.71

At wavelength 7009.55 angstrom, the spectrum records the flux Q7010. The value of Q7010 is 9.06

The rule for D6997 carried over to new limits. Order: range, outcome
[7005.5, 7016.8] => 9.06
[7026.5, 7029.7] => 9.09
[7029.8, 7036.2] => 9.08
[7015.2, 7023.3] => 9.01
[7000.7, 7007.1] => 8.94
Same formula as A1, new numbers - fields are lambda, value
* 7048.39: 9.24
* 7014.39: 8.79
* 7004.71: 8.88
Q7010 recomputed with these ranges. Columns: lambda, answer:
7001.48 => 8.79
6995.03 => 9.09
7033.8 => 8.95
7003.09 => 8.83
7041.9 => 9.09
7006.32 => 8.94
